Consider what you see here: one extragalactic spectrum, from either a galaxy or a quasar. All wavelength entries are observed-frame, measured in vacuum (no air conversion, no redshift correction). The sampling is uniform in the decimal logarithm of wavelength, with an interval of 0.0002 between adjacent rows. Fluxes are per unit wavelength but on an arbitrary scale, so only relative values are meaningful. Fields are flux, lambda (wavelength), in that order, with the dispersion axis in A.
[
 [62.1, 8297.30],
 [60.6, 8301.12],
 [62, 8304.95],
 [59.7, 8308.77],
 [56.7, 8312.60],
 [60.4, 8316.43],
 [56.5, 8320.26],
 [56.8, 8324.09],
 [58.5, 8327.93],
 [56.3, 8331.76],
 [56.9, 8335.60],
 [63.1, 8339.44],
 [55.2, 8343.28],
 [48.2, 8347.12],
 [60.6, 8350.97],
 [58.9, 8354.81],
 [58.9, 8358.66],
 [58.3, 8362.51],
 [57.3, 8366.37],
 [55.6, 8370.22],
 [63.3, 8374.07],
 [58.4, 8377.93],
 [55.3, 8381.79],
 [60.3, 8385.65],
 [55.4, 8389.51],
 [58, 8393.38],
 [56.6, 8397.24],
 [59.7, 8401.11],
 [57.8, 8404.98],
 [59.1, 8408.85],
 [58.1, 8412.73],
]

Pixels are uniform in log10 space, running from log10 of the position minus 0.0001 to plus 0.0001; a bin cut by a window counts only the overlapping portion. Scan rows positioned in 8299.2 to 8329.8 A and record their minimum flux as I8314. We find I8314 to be 56.5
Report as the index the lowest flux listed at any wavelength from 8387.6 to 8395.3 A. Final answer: 55.4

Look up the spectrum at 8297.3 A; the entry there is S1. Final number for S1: 62.1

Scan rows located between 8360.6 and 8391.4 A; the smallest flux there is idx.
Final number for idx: 55.3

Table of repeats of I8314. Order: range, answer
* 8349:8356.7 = 58.9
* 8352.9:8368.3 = 57.3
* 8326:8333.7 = 56.3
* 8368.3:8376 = 55.6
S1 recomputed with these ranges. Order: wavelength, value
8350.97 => 60.6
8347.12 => 48.2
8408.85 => 59.1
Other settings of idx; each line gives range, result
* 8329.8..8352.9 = 48.2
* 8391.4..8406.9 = 56.6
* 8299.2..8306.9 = 60.6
